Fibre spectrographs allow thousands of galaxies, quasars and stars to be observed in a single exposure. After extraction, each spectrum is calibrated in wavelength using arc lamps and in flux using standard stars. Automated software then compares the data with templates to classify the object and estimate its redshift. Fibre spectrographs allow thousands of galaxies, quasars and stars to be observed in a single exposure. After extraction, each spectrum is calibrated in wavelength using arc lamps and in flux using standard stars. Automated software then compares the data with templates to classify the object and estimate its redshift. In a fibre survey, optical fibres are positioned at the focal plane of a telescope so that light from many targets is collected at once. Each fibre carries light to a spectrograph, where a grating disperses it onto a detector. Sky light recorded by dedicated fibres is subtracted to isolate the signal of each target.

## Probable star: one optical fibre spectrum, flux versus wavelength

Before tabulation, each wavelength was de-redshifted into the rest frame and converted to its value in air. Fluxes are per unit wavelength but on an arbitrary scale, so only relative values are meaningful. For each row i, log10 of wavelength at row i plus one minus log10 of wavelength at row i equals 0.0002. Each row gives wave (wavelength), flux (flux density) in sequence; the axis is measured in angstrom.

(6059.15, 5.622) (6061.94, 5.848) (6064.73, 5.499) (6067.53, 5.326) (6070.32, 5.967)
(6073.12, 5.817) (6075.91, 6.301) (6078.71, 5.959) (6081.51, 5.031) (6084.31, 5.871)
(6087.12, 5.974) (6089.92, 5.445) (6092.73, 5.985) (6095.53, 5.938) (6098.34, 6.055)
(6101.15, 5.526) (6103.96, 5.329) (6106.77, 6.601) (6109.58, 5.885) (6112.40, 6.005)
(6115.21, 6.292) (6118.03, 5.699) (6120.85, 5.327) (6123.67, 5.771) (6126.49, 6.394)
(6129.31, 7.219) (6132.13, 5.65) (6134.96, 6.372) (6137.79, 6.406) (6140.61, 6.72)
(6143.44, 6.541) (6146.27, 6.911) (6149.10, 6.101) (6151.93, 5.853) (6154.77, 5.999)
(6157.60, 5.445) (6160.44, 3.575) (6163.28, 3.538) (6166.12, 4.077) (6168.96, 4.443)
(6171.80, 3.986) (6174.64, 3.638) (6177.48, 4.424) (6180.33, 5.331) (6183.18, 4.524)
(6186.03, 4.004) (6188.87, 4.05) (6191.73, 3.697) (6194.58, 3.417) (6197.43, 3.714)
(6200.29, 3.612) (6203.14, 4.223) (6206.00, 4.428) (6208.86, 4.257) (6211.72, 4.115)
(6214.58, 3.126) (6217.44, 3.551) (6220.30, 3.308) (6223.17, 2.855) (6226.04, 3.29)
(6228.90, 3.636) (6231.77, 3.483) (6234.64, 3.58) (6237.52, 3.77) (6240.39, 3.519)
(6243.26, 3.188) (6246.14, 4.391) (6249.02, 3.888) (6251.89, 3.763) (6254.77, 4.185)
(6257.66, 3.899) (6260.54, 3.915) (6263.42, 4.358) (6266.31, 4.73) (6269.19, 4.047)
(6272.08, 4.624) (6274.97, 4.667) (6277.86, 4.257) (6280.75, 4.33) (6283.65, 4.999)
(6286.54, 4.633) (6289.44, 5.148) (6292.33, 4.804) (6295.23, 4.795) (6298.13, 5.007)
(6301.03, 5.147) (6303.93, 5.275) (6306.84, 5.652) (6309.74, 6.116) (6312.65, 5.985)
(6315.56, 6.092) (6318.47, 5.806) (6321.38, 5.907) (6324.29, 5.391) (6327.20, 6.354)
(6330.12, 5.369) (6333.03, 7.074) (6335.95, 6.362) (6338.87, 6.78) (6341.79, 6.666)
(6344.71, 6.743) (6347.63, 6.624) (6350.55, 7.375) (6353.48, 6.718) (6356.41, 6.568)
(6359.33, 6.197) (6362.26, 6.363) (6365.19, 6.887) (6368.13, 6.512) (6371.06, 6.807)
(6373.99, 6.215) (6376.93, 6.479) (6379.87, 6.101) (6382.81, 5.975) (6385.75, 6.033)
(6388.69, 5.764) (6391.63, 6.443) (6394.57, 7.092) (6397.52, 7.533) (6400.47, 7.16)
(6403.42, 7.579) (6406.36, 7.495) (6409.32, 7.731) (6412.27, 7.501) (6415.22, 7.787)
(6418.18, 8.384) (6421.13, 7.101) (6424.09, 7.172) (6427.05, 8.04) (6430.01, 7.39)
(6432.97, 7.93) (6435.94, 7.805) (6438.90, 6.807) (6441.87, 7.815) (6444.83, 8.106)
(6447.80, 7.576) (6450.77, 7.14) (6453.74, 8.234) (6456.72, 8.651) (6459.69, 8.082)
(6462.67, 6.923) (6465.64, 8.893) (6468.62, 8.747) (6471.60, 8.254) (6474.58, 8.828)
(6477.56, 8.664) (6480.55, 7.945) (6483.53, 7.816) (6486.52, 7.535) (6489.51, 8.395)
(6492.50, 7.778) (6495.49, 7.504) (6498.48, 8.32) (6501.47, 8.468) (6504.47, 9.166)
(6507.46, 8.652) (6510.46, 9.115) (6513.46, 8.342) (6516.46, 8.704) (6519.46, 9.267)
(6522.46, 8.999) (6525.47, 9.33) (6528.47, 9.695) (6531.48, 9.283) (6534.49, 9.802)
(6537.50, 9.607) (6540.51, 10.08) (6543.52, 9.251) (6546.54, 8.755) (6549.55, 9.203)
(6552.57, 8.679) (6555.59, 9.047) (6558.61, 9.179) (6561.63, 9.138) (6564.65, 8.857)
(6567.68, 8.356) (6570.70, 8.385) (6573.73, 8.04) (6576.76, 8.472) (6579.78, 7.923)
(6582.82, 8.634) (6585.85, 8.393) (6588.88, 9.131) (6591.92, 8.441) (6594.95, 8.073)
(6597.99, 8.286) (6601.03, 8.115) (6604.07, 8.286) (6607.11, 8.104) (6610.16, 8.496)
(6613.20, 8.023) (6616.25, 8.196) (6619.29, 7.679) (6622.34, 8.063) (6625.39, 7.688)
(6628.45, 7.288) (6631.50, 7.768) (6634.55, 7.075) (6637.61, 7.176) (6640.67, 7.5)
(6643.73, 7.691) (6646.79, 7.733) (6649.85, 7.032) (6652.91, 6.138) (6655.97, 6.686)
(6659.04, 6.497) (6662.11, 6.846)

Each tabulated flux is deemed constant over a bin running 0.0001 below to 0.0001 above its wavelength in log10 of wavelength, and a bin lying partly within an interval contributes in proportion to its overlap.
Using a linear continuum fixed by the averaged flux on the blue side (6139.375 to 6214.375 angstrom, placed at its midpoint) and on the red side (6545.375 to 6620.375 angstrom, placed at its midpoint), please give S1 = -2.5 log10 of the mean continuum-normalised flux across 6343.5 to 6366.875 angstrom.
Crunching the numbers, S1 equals -0.063 mag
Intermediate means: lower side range 4.61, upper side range 8.48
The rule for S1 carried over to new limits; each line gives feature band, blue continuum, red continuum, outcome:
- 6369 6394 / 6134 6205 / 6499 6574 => 0.157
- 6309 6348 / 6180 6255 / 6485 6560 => -0.107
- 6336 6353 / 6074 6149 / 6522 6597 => 0.112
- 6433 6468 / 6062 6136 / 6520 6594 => 0.052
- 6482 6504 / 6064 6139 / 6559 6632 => -0.035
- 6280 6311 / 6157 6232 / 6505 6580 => 0.061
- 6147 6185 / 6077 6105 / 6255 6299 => 0.116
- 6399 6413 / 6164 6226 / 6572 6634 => -0.223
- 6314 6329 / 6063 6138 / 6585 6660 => 0.136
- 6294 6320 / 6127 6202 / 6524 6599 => 0.153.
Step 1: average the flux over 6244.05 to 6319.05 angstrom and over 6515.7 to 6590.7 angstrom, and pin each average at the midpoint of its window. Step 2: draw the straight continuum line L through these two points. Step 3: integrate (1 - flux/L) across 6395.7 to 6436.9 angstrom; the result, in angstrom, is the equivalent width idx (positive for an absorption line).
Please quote -4.58 angstrom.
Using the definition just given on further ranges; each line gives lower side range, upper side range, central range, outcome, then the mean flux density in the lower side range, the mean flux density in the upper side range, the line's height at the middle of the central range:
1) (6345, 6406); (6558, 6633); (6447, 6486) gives -4.3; 6.64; 8.27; 7.31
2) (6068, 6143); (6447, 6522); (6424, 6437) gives 0.4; 5.98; 8.3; 7.97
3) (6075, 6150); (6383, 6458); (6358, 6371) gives 1.2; 6.05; 7.42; 7.17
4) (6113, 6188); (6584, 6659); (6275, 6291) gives 3.7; 5.39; 7.77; 6.06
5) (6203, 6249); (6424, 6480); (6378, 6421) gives -0.3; 3.66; 7.97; 6.97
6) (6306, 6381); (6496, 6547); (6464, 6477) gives -0.6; 6.36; 9.09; 8.3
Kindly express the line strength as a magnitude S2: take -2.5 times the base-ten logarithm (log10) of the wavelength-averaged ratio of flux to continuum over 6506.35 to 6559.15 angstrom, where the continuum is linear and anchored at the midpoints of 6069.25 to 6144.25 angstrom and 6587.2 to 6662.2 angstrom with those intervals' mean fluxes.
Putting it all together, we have -0.23 mag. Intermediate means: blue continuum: 6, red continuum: 7.7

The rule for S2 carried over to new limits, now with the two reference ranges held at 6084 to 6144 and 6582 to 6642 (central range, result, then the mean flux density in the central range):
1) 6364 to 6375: 0.07 mag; 6.61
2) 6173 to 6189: 0.40 mag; 4.35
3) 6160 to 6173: 0.50 mag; 3.95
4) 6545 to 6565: -0.16 mag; 8.99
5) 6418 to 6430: -0.04 mag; 7.56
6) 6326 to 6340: 0.09 mag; 6.38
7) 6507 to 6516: -0.15 mag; 8.71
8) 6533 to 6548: -0.22 mag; 9.5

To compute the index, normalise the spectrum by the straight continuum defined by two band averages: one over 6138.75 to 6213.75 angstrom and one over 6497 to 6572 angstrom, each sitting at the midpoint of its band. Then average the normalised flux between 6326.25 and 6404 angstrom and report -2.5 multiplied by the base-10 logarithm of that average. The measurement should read 0.060 mag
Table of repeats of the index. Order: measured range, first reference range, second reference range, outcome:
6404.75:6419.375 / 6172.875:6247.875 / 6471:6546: -0.09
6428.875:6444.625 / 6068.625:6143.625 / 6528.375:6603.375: 0.06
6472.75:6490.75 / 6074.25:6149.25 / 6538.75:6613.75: -0.01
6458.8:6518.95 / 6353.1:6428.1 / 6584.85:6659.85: -0.15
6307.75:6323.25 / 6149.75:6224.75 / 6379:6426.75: -0.01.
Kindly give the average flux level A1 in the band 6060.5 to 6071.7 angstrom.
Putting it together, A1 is 5.66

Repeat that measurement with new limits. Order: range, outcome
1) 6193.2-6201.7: 3.58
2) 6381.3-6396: 6.26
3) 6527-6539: 9.59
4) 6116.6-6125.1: 5.6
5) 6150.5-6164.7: 4.88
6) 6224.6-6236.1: 3.5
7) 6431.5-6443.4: 7.59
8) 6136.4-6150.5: 6.54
